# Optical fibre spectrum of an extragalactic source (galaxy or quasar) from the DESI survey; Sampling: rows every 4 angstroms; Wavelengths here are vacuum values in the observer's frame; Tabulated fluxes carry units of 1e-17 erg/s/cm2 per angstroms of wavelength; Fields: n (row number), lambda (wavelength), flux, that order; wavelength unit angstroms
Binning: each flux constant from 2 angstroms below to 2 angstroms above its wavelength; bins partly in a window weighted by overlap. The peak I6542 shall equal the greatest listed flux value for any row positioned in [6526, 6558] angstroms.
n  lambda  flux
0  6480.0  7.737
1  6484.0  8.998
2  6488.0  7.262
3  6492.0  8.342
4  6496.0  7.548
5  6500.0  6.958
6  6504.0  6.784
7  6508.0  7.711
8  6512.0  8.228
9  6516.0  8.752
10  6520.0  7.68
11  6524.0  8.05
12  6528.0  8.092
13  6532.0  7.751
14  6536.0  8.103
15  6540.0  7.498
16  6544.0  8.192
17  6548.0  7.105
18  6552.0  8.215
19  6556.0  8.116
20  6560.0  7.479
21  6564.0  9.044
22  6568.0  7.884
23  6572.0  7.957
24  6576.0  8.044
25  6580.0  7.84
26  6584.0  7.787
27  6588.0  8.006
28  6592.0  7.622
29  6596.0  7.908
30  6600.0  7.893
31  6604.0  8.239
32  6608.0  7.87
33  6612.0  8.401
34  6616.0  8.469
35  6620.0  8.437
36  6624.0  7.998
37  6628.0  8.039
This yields 8.215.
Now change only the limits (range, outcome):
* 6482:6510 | 8.998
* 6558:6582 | 9.044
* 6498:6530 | 8.752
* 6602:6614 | 8.401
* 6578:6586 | 7.84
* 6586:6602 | 8.006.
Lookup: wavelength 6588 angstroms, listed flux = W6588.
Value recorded 8.006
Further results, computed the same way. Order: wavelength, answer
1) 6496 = 7.548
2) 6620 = 8.437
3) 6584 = 7.787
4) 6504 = 6.784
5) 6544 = 8.192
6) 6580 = 7.84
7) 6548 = 7.105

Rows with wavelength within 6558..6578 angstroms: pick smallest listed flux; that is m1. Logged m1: 7.479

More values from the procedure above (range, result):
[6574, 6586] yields 7.787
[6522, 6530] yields 8.05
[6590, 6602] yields 7.622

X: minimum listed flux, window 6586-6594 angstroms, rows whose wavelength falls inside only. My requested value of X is 7.622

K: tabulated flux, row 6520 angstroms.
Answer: 7.68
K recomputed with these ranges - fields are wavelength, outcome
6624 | 7.998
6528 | 8.092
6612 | 8.401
